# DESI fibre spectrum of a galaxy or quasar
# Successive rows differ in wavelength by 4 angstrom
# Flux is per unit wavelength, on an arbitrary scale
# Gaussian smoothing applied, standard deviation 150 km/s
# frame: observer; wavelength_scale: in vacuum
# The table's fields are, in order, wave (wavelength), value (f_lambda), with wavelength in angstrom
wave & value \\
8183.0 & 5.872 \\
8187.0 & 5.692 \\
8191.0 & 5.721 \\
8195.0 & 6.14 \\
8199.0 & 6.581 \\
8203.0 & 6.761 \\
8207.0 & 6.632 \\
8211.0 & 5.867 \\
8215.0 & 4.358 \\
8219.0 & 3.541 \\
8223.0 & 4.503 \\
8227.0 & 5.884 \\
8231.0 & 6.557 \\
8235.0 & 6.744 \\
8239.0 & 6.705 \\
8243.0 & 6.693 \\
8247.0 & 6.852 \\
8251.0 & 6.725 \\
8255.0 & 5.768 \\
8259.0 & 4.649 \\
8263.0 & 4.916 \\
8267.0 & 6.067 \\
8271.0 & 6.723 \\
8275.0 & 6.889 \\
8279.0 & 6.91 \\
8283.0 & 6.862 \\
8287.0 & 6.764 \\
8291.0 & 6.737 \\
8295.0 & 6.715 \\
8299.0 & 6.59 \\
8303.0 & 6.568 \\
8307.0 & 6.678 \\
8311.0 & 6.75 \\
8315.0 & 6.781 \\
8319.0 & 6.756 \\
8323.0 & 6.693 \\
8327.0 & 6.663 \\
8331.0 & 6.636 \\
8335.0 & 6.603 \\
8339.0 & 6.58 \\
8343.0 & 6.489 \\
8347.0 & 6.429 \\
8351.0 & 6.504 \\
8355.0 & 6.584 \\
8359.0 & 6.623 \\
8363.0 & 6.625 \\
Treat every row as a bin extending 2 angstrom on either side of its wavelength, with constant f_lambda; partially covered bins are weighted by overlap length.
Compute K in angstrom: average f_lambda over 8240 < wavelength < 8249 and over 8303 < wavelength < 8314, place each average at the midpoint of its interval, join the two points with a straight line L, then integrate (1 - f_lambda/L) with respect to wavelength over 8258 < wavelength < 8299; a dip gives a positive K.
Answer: 2.1 angstrom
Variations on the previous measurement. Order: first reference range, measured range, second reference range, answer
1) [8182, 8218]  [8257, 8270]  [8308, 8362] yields 1.9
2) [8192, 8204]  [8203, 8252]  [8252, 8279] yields 2.0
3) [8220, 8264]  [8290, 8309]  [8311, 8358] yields -0.8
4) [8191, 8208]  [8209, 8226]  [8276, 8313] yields 4.8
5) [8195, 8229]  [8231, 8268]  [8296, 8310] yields -1.0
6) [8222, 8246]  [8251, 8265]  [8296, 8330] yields 2.3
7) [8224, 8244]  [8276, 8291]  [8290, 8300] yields -0.5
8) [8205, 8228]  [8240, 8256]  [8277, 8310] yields -2.2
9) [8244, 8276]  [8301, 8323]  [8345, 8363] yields -1.3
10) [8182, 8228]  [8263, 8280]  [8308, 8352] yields -0.7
